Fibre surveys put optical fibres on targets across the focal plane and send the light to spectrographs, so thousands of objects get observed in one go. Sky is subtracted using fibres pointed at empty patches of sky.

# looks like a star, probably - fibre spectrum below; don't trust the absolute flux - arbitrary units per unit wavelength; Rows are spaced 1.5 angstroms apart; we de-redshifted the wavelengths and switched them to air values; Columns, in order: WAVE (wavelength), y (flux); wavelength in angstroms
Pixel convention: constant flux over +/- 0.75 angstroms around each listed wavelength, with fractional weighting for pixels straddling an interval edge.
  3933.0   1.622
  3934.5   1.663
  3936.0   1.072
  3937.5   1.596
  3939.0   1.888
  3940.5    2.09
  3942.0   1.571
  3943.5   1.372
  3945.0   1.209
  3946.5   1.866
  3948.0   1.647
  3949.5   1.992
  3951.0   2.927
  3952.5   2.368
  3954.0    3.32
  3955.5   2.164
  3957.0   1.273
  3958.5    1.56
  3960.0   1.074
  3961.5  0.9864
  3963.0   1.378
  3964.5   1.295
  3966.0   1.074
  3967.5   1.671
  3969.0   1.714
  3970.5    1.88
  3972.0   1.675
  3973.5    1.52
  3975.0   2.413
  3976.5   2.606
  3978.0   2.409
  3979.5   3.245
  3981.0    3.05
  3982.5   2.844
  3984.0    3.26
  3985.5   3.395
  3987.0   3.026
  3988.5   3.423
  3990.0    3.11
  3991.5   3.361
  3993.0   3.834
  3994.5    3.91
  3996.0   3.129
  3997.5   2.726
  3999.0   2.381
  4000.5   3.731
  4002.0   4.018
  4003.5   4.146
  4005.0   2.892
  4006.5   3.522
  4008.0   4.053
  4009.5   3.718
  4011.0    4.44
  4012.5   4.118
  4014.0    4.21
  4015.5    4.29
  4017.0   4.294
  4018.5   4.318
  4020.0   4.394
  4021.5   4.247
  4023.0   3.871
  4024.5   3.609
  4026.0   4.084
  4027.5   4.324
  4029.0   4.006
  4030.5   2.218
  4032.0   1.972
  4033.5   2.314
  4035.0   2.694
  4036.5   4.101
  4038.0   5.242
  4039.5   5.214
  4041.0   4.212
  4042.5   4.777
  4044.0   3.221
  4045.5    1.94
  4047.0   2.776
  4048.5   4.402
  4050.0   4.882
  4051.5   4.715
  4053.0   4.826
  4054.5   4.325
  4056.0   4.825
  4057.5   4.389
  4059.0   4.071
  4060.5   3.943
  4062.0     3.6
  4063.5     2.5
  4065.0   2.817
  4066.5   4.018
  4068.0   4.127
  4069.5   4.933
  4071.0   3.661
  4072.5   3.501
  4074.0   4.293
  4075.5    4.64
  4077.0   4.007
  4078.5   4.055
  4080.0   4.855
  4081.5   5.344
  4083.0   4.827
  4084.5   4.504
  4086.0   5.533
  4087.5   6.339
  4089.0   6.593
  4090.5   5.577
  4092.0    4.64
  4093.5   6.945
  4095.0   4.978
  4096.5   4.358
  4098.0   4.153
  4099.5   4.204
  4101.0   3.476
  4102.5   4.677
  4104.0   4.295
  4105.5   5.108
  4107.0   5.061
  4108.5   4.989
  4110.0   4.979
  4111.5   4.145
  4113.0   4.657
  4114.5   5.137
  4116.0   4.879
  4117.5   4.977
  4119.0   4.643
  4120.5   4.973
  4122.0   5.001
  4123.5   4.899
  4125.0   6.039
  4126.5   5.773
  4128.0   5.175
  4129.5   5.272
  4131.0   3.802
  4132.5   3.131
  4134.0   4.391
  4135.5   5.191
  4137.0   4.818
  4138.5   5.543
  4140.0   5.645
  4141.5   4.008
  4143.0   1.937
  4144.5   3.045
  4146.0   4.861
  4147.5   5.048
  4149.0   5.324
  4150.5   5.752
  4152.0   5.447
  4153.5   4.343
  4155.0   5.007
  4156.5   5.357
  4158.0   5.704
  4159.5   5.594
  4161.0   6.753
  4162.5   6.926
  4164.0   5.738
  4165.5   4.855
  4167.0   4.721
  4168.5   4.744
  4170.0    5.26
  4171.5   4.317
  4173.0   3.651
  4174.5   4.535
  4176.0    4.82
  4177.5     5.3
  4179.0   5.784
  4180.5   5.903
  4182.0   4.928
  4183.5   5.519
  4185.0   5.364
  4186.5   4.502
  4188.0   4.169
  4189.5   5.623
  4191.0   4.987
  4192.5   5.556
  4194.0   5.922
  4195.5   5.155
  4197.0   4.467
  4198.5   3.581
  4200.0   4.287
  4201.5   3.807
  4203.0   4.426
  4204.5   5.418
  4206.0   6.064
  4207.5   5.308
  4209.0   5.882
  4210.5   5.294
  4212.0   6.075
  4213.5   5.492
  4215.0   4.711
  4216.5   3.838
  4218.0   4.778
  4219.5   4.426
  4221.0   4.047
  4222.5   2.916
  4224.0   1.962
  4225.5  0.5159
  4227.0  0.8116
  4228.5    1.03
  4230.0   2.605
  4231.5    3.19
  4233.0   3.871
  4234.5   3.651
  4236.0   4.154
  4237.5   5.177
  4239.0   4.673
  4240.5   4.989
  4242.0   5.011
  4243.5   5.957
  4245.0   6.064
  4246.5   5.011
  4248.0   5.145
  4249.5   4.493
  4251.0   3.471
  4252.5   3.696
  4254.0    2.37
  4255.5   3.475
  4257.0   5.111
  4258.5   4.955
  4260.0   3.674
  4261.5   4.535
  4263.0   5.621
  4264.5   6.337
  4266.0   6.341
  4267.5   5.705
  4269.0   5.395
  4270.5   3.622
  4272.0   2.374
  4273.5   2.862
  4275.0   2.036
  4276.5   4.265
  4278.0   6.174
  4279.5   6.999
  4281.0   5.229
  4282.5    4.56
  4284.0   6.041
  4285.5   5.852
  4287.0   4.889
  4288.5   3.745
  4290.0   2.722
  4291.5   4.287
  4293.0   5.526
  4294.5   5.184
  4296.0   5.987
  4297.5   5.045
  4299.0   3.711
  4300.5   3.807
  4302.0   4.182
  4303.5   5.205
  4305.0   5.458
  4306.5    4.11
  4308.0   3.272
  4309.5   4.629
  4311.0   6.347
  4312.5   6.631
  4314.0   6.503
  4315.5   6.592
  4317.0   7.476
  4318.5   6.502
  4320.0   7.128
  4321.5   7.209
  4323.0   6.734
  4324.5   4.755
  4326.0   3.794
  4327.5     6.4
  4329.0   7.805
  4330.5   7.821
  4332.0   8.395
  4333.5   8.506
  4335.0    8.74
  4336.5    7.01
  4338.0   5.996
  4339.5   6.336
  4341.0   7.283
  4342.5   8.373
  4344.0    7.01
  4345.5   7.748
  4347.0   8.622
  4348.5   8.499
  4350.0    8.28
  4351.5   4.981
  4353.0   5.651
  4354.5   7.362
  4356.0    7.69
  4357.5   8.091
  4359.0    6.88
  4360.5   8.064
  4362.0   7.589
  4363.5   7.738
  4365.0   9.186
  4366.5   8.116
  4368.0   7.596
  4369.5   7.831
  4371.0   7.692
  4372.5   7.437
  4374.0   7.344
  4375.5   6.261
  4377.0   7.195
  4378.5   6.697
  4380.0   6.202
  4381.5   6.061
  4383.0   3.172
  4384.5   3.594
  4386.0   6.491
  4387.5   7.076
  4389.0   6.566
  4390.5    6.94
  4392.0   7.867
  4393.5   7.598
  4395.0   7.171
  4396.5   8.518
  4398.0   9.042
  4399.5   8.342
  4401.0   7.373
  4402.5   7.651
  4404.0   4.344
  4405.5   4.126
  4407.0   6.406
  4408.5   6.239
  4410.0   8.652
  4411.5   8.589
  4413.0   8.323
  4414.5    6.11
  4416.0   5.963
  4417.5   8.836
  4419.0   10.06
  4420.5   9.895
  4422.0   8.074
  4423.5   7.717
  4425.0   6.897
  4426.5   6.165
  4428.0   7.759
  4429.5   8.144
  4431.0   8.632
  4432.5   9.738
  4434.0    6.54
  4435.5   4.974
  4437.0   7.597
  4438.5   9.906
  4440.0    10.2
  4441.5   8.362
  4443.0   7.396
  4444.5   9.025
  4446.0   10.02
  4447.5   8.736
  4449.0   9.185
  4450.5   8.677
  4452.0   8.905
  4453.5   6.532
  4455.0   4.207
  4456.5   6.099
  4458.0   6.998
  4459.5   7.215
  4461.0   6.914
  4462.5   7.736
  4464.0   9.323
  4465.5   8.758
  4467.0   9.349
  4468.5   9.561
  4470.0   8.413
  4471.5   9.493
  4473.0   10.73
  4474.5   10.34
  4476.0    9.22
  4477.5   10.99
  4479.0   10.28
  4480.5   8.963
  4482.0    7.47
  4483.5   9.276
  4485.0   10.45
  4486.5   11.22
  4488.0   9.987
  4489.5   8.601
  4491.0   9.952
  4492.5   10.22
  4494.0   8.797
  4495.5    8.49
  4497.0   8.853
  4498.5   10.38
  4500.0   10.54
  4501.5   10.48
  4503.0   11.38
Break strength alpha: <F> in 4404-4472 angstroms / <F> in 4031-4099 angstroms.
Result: 1.83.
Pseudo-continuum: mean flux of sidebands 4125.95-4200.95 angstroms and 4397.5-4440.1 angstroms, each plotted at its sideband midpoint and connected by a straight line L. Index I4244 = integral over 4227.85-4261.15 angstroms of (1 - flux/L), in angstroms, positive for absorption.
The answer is 9.3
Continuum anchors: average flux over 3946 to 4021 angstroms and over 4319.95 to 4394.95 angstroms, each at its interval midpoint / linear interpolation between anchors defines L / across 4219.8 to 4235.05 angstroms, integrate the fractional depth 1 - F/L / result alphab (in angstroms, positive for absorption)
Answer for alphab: 8.4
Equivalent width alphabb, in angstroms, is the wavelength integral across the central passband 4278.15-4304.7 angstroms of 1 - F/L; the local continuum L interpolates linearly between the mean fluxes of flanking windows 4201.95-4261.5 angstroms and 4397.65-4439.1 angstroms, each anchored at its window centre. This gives 1.7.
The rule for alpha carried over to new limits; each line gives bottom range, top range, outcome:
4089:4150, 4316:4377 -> 1.53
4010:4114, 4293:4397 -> 1.55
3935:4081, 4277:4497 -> 2.29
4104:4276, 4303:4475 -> 1.58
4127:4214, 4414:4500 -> 1.72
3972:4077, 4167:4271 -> 1.24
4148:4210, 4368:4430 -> 1.39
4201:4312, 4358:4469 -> 1.69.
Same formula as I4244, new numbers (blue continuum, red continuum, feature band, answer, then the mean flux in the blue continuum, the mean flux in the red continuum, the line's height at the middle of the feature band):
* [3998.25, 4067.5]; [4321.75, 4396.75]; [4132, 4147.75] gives 1.86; 3.84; 7.09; 4.91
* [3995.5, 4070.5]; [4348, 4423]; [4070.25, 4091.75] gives -2.64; 3.83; 7.23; 4.3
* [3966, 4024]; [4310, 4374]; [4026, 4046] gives 0.71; 3.26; 7.24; 3.73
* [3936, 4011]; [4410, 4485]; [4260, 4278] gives 4.79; 2.48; 8.36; 6.14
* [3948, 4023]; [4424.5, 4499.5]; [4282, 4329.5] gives 9.87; 2.9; 8.65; 6.76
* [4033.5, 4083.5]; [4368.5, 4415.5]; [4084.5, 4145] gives -3.87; 4.08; 6.87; 4.55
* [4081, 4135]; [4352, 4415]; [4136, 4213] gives 5.66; 4.93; 7.06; 5.44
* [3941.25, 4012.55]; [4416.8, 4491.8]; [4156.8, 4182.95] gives -1.42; 2.57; 8.59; 5.01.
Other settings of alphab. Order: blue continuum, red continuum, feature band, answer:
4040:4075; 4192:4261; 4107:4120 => -2.42 angstroms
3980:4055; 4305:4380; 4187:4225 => 6.13 angstroms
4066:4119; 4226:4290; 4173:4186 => -1.73 angstroms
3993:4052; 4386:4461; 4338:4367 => -2.29 angstroms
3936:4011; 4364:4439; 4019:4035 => -2.13 angstroms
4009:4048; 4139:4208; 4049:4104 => -4.36 angstroms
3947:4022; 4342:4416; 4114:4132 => -2.69 angstroms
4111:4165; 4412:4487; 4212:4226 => 4.87 angstroms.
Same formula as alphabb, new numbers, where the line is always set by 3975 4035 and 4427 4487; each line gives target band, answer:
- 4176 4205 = 3.0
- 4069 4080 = 0.2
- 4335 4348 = -0.2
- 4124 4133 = -0.1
